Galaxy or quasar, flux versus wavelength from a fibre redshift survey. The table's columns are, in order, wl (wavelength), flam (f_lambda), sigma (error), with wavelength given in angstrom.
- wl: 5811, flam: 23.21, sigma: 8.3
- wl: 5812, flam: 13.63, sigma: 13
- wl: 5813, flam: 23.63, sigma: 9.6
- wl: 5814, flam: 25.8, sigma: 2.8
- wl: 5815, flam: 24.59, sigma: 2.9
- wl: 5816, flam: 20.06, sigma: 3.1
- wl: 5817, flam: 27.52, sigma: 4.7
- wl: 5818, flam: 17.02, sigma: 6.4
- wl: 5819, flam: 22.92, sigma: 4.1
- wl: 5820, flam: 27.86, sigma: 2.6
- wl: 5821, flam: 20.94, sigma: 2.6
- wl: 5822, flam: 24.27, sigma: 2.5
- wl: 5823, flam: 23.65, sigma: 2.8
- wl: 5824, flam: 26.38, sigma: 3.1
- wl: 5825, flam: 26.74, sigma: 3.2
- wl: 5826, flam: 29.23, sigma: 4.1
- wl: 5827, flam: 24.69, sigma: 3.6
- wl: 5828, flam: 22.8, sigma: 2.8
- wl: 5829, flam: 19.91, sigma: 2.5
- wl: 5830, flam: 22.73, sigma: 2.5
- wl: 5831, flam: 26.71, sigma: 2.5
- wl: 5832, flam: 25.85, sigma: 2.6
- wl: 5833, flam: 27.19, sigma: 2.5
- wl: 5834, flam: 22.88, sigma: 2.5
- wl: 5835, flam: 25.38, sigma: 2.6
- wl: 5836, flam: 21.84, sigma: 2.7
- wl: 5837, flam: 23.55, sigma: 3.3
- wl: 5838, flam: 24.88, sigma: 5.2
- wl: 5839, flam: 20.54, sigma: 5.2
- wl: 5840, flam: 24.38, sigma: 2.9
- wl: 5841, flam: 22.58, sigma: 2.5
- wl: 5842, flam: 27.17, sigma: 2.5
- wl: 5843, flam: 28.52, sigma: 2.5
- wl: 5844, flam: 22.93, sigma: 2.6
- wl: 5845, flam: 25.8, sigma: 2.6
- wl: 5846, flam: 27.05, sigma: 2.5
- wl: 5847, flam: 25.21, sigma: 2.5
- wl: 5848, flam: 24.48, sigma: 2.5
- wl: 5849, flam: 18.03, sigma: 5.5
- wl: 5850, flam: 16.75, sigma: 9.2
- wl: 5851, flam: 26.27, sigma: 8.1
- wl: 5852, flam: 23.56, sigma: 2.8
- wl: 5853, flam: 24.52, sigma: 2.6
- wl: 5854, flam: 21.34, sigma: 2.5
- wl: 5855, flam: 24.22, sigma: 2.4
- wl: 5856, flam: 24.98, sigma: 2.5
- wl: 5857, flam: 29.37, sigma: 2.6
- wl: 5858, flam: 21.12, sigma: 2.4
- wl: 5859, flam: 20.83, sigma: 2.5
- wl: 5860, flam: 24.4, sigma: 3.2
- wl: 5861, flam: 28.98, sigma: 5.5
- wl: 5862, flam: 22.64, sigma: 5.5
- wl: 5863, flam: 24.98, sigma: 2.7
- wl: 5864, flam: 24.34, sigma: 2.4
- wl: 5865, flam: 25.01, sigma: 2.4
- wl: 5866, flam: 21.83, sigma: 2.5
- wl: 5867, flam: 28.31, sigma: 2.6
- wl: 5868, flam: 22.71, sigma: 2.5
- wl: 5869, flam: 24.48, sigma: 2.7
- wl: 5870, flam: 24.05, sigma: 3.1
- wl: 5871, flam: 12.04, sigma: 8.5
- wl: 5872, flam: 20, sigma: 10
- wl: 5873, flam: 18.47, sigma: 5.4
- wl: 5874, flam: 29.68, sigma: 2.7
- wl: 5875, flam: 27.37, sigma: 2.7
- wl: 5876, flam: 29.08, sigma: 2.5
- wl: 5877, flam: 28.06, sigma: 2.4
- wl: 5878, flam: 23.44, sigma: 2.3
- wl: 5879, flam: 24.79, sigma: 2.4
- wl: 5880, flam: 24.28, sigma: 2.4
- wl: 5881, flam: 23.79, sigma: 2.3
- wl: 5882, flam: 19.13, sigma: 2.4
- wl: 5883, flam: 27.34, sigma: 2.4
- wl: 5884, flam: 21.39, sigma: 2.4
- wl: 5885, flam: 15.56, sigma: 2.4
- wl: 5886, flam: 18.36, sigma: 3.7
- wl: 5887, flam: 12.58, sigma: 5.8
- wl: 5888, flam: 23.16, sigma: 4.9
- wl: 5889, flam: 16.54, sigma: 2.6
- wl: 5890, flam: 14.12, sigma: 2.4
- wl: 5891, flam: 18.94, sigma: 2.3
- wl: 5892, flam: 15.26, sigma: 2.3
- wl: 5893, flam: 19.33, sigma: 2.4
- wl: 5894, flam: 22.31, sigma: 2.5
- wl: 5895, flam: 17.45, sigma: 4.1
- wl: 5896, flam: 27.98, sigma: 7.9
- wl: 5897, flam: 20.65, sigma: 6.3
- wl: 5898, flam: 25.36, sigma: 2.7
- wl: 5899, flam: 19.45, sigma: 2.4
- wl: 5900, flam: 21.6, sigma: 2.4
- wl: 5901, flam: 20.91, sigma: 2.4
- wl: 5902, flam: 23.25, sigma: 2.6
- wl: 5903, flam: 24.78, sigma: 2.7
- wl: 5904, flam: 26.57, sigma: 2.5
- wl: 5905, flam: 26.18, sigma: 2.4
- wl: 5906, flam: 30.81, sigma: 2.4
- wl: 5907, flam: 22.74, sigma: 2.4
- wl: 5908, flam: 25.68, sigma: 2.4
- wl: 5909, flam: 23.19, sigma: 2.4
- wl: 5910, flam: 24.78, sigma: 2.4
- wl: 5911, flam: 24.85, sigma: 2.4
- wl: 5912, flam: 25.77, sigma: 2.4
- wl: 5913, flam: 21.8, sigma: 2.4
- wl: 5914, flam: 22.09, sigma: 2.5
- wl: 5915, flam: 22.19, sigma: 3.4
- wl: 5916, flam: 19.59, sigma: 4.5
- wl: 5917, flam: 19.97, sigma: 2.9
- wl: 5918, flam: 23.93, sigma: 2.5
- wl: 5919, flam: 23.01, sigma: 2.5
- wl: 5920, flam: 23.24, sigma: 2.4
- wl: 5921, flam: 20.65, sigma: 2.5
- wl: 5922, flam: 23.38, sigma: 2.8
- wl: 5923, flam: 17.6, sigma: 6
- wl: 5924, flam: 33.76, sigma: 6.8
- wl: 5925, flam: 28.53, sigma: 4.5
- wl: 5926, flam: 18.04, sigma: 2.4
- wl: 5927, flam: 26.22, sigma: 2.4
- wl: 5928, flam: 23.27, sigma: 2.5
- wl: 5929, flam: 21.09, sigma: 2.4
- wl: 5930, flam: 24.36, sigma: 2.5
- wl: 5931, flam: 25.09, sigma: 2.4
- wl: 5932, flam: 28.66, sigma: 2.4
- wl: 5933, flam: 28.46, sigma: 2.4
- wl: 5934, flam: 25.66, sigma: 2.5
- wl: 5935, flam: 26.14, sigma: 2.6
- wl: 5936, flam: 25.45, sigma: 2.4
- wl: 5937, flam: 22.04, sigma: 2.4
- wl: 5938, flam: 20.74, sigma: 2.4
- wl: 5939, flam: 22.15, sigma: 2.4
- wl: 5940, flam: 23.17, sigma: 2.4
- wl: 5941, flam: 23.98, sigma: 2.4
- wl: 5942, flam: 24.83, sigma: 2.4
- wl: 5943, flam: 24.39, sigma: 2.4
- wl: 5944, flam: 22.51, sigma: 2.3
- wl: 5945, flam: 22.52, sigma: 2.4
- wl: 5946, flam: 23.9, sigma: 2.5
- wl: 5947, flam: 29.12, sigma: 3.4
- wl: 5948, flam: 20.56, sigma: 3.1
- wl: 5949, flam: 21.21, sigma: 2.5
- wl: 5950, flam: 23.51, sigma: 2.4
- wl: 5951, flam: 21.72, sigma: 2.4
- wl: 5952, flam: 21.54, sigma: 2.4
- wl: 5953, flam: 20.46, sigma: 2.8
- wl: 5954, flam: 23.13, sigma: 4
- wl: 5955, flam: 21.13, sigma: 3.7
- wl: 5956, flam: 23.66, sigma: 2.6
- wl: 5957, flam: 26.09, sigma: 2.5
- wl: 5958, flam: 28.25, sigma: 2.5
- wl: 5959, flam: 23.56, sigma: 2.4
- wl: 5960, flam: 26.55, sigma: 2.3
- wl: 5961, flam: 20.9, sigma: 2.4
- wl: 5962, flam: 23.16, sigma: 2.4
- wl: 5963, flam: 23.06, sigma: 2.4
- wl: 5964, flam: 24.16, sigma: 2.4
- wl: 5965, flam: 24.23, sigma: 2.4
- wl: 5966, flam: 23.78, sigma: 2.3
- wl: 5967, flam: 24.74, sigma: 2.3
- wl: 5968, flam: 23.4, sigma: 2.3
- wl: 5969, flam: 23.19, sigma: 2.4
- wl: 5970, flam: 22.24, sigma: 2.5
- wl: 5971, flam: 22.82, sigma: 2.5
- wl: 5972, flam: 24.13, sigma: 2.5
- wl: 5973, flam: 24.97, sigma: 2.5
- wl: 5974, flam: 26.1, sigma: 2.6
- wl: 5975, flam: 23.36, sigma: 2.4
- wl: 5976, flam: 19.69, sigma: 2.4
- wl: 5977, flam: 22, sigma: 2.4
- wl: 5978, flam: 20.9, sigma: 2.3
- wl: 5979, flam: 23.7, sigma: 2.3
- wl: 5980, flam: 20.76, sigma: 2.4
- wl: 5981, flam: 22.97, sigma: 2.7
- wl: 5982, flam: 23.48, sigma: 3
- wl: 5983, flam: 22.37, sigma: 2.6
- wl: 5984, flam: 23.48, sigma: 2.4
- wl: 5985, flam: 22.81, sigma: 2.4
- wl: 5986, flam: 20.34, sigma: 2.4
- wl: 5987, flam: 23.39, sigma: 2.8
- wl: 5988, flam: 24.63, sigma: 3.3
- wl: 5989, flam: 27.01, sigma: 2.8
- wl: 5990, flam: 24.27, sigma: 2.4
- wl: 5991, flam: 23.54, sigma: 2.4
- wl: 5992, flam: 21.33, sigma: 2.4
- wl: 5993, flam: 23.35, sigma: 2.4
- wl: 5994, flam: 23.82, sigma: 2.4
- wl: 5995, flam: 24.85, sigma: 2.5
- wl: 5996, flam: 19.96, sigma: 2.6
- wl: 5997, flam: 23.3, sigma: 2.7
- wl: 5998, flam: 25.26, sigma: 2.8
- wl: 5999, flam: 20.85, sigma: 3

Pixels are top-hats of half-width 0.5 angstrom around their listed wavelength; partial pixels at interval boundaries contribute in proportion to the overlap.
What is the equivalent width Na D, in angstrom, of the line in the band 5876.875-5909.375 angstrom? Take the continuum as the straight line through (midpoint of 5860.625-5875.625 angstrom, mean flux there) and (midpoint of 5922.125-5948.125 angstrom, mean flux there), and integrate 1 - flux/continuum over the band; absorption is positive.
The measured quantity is 2.8 angstrom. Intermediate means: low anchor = 23.7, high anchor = 24.4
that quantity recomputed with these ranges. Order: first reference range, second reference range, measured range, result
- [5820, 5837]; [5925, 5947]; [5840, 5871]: 0.52 angstrom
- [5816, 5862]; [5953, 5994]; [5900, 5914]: -0.45 angstrom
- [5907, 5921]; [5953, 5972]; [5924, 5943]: -1.07 angstrom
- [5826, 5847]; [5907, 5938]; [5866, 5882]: 0.27 angstrom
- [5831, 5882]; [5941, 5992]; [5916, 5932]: 0.07 angstrom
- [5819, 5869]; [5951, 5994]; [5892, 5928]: 0.79 angstrom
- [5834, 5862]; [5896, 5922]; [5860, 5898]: 2.42 angstrom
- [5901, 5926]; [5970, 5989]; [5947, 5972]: -0.10 angstrom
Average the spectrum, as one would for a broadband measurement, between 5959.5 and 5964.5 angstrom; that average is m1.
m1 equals 23.6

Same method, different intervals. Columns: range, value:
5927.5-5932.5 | 24.5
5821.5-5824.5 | 24.8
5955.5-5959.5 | 25.4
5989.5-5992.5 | 23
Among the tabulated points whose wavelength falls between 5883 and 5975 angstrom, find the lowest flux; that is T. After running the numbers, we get 12.58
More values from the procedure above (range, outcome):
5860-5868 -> 21.83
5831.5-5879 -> 12.04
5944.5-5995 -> 19.69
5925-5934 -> 18.04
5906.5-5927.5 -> 17.6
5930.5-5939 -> 20.74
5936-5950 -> 20.56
